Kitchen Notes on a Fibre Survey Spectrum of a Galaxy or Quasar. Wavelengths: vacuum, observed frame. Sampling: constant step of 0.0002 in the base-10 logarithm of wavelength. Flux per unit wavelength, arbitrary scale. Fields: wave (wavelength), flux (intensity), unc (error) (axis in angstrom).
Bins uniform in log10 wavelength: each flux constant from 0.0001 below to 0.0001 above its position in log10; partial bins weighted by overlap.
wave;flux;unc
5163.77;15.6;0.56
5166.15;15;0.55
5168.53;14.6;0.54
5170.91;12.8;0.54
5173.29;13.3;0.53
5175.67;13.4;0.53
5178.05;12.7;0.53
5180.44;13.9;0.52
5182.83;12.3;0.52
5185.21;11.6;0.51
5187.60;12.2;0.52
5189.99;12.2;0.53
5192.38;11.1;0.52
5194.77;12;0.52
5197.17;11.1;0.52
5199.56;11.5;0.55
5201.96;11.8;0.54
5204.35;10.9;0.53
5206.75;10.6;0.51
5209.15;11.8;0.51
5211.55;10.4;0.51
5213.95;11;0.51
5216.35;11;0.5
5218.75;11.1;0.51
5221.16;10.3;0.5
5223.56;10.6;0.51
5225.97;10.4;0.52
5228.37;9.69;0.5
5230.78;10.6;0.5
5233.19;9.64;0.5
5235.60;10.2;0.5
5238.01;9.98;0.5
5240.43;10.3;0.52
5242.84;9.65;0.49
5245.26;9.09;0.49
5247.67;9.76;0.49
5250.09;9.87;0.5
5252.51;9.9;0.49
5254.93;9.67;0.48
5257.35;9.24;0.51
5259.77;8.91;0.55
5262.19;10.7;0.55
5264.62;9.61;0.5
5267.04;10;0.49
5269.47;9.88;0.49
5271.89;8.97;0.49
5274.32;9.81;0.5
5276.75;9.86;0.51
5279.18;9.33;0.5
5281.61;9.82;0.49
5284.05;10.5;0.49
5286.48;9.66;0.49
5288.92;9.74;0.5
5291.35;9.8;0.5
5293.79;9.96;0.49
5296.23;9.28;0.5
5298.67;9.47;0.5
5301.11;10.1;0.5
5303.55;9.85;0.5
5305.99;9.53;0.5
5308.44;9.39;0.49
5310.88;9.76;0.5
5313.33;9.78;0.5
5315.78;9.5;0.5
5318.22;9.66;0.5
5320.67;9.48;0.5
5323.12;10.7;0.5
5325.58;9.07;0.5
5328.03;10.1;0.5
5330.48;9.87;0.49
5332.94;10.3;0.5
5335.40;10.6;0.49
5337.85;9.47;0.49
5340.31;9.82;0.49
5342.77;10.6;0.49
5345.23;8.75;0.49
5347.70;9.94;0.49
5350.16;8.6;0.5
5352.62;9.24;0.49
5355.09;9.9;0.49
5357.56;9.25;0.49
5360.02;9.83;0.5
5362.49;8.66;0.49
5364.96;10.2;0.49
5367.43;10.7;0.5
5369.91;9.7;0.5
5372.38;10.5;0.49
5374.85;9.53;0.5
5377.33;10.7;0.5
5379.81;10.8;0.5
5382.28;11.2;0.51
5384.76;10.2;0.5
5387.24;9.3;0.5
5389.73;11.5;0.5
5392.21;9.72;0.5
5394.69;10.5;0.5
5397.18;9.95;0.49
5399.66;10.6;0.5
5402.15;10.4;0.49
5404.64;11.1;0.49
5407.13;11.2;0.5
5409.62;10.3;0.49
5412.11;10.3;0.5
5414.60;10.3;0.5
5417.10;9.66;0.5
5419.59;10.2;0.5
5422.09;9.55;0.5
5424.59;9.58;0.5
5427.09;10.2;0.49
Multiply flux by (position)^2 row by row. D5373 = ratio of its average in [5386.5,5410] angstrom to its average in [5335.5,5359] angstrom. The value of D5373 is 1.1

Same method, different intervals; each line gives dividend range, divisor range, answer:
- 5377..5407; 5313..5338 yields 1.09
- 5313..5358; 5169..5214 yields 0.86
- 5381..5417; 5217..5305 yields 1.11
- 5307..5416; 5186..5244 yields 0.98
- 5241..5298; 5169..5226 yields 0.85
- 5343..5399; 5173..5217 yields 0.90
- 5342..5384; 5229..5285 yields 1.05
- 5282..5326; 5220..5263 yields 1.01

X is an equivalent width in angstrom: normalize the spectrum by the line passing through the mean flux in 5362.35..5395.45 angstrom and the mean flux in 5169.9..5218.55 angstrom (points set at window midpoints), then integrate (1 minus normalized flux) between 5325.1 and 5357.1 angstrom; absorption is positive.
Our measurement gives 2.68 angstrom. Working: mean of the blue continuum 11.9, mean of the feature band 9.72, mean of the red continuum 10.3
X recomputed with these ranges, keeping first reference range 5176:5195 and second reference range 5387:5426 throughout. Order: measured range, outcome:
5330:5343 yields 1.0 angstrom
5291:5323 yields 4.3 angstrom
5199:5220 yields 1.7 angstrom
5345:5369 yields 2.7 angstrom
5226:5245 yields 3.0 angstrom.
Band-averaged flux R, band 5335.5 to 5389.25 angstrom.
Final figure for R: 9.89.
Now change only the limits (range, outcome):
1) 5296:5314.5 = 9.66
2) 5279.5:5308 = 9.76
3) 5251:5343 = 9.77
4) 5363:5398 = 10.3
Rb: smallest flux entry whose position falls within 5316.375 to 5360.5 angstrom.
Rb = 8.6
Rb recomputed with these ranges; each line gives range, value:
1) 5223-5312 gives 8.91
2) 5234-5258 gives 9.09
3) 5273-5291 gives 9.33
